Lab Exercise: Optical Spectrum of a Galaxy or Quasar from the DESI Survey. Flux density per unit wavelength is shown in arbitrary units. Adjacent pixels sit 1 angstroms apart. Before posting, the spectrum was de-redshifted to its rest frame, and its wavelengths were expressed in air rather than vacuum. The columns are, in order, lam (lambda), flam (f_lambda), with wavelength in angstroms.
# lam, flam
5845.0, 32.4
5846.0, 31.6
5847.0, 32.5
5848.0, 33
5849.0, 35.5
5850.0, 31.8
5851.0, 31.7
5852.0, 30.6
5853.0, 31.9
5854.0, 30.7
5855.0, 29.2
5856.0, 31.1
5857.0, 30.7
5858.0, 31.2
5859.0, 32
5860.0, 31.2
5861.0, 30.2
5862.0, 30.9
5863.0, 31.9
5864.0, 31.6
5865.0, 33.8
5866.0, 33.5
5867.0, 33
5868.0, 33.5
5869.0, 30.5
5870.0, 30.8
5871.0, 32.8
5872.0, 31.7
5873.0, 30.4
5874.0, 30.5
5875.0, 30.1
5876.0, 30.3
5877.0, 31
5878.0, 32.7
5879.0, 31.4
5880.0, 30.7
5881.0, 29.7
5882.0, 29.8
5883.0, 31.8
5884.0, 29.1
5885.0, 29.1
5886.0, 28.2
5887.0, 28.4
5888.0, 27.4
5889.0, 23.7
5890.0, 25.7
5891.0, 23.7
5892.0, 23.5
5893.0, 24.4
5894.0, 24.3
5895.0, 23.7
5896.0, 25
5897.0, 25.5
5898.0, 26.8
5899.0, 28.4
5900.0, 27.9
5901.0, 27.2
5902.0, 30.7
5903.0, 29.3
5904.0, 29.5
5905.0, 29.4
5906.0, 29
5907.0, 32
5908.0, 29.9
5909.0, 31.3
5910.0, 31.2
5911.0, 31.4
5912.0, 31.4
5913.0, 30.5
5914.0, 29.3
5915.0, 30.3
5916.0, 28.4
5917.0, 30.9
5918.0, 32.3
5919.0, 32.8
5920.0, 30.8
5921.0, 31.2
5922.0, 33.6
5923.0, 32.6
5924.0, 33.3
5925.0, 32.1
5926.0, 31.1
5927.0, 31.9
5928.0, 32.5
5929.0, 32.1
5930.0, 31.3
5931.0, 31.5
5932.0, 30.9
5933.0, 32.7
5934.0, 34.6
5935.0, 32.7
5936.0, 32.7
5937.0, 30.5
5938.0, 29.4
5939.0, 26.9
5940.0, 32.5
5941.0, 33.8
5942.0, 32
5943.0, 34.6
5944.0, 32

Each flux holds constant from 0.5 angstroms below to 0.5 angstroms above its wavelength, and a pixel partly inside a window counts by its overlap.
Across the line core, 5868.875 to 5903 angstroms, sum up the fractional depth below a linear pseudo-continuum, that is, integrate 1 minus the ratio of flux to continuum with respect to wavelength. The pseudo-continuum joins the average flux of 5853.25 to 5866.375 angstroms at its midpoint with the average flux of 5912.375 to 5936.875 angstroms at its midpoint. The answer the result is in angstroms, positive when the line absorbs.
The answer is 3.34 angstroms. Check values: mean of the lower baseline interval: 31.4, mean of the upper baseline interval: 31.7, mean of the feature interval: 28.4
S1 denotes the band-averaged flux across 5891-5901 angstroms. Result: 25.5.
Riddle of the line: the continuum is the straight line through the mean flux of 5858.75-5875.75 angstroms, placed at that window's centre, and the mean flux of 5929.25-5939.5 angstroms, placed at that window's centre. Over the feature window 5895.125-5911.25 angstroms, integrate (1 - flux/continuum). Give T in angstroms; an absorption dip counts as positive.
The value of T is 1.3 angstroms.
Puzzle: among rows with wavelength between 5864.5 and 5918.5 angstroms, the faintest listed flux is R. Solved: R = 23.5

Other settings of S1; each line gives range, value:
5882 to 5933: 29.4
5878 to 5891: 28.7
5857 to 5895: 29.8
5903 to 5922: 30.7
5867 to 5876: 31.3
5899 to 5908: 29.3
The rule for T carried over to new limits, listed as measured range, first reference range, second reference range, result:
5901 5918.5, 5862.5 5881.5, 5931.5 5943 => 0.78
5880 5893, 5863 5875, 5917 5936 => 1.83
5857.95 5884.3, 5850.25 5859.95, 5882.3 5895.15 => -2.28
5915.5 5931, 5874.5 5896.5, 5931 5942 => -0.55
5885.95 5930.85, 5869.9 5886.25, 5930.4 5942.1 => 2.76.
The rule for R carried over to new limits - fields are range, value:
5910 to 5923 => 28.4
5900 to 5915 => 27.2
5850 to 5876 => 29.2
